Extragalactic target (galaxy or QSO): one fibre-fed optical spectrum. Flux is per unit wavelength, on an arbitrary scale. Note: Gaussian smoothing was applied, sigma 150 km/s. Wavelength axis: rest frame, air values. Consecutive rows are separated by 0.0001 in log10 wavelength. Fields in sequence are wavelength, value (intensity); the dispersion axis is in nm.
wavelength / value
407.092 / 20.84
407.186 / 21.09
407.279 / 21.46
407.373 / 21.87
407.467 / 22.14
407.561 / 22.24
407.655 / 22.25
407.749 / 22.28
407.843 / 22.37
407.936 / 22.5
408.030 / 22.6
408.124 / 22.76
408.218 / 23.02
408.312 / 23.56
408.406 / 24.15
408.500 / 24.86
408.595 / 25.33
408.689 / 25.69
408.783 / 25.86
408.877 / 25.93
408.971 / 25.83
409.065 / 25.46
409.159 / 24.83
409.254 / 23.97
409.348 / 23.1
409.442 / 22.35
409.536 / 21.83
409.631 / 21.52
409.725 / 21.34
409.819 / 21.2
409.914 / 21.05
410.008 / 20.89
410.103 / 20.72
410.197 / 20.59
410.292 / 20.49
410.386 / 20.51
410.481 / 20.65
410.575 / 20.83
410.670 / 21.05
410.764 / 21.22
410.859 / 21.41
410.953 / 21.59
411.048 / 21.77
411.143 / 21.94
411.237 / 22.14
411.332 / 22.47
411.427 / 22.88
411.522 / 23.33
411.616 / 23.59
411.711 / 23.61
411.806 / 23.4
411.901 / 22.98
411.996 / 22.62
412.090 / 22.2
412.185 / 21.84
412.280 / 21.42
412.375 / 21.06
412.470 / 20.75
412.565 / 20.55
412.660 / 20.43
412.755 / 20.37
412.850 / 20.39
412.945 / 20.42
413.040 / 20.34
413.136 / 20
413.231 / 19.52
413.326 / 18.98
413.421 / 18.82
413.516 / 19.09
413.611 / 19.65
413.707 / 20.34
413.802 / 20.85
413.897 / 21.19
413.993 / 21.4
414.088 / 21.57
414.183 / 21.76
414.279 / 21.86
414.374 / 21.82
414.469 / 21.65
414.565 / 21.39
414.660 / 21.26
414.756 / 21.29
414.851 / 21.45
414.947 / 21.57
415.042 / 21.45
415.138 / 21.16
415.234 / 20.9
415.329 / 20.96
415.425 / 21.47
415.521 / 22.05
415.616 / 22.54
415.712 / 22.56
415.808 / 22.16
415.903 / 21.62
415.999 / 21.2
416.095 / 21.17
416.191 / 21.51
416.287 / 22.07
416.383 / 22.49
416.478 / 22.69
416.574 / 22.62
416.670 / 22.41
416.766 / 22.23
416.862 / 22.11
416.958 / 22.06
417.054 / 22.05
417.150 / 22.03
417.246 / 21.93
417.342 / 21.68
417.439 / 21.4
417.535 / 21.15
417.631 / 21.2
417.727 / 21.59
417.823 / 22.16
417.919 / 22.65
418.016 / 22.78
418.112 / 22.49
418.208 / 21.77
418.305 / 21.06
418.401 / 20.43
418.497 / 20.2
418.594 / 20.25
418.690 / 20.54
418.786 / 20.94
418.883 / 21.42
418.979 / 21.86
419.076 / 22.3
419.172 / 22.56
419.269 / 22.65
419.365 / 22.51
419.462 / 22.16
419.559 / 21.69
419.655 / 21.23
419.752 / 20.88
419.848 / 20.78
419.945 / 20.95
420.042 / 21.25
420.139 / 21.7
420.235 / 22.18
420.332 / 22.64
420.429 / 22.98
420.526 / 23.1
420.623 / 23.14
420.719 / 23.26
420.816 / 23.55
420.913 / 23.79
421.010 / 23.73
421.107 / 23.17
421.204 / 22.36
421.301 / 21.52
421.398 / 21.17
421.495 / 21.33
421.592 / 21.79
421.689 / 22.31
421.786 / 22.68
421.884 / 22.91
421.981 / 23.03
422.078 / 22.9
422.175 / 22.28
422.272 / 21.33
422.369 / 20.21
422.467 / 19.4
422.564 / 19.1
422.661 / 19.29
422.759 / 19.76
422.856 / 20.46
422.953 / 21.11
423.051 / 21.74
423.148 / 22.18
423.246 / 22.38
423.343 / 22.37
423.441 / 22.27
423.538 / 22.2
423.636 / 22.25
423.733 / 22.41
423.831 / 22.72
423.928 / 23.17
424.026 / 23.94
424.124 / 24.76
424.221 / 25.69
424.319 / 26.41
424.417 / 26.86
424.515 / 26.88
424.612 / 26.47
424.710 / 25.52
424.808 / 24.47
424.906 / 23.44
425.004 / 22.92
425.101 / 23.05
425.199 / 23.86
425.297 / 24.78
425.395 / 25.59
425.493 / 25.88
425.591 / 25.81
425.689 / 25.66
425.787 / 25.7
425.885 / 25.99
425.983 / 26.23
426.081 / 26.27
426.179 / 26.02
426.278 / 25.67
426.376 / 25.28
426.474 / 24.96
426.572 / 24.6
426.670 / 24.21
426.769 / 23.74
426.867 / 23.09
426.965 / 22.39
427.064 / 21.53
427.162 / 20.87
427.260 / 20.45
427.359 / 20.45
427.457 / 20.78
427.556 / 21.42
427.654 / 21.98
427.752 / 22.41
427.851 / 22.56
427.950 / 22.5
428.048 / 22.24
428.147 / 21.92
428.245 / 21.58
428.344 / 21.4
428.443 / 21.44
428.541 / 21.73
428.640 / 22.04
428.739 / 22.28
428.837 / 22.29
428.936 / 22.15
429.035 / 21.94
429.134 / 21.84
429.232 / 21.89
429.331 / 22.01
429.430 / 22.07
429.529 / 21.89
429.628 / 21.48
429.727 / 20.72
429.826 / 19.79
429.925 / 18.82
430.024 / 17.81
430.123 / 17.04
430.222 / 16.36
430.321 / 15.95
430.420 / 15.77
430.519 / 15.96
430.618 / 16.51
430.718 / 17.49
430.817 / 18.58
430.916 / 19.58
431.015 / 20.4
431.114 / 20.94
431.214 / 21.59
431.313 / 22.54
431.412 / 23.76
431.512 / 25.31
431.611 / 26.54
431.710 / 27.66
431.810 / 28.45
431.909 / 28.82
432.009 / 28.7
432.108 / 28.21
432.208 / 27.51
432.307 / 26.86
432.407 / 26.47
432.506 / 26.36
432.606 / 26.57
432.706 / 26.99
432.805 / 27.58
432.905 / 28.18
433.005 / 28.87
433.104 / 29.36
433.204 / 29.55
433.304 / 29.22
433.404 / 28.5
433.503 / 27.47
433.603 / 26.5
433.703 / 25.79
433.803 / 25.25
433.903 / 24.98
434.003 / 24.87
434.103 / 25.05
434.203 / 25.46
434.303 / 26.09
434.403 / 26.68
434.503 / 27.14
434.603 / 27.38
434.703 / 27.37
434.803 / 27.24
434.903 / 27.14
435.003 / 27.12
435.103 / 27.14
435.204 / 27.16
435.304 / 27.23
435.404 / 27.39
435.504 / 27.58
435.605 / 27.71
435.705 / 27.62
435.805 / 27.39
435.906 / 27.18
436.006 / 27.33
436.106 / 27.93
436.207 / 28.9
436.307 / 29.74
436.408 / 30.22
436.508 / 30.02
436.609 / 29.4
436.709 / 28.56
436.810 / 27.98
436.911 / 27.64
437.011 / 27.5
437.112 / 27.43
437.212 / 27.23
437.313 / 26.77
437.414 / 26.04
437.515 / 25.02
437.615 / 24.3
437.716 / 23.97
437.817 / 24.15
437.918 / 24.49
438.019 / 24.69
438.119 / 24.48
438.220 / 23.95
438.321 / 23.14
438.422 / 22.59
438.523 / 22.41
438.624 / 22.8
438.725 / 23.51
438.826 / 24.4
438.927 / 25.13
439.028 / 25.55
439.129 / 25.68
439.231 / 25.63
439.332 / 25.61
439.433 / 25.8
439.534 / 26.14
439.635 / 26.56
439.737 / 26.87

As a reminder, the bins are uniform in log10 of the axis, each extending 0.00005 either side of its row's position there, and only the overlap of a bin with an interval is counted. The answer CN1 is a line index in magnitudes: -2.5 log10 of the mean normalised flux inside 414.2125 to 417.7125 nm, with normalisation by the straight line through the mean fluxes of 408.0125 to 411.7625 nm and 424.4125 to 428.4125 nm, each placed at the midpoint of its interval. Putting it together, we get 0.07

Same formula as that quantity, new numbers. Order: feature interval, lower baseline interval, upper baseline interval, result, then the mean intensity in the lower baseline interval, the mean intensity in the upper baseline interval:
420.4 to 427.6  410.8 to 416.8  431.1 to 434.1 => 0.05 mag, 21.5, 26.7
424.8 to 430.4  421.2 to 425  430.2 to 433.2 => 0.04 mag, 22.6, 24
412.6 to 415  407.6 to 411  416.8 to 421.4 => 0.08 mag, 22.7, 21.9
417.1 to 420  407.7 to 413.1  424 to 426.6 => 0.11 mag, 22.3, 25.3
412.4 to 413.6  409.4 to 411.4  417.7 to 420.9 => 0.08 mag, 21.3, 21.9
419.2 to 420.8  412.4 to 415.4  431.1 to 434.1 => 0.03 mag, 20.8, 26.7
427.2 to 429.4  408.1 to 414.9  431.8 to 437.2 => 0.19 mag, 21.9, 27.5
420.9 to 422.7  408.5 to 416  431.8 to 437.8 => 0.11 mag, 21.8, 27.3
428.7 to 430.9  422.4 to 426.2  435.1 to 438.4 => 0.27 mag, 23.7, 26.8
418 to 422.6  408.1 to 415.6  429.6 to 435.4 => 0.05 mag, 21.9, 24.5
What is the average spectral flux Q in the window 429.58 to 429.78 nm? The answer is 21.1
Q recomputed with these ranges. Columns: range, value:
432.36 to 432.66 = 26.5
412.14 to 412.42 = 21.4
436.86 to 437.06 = 27.6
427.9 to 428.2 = 22.2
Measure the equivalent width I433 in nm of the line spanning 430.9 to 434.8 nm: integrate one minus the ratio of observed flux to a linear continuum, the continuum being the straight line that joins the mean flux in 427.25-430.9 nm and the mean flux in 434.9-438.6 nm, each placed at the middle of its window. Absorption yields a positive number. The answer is -0.48 nm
